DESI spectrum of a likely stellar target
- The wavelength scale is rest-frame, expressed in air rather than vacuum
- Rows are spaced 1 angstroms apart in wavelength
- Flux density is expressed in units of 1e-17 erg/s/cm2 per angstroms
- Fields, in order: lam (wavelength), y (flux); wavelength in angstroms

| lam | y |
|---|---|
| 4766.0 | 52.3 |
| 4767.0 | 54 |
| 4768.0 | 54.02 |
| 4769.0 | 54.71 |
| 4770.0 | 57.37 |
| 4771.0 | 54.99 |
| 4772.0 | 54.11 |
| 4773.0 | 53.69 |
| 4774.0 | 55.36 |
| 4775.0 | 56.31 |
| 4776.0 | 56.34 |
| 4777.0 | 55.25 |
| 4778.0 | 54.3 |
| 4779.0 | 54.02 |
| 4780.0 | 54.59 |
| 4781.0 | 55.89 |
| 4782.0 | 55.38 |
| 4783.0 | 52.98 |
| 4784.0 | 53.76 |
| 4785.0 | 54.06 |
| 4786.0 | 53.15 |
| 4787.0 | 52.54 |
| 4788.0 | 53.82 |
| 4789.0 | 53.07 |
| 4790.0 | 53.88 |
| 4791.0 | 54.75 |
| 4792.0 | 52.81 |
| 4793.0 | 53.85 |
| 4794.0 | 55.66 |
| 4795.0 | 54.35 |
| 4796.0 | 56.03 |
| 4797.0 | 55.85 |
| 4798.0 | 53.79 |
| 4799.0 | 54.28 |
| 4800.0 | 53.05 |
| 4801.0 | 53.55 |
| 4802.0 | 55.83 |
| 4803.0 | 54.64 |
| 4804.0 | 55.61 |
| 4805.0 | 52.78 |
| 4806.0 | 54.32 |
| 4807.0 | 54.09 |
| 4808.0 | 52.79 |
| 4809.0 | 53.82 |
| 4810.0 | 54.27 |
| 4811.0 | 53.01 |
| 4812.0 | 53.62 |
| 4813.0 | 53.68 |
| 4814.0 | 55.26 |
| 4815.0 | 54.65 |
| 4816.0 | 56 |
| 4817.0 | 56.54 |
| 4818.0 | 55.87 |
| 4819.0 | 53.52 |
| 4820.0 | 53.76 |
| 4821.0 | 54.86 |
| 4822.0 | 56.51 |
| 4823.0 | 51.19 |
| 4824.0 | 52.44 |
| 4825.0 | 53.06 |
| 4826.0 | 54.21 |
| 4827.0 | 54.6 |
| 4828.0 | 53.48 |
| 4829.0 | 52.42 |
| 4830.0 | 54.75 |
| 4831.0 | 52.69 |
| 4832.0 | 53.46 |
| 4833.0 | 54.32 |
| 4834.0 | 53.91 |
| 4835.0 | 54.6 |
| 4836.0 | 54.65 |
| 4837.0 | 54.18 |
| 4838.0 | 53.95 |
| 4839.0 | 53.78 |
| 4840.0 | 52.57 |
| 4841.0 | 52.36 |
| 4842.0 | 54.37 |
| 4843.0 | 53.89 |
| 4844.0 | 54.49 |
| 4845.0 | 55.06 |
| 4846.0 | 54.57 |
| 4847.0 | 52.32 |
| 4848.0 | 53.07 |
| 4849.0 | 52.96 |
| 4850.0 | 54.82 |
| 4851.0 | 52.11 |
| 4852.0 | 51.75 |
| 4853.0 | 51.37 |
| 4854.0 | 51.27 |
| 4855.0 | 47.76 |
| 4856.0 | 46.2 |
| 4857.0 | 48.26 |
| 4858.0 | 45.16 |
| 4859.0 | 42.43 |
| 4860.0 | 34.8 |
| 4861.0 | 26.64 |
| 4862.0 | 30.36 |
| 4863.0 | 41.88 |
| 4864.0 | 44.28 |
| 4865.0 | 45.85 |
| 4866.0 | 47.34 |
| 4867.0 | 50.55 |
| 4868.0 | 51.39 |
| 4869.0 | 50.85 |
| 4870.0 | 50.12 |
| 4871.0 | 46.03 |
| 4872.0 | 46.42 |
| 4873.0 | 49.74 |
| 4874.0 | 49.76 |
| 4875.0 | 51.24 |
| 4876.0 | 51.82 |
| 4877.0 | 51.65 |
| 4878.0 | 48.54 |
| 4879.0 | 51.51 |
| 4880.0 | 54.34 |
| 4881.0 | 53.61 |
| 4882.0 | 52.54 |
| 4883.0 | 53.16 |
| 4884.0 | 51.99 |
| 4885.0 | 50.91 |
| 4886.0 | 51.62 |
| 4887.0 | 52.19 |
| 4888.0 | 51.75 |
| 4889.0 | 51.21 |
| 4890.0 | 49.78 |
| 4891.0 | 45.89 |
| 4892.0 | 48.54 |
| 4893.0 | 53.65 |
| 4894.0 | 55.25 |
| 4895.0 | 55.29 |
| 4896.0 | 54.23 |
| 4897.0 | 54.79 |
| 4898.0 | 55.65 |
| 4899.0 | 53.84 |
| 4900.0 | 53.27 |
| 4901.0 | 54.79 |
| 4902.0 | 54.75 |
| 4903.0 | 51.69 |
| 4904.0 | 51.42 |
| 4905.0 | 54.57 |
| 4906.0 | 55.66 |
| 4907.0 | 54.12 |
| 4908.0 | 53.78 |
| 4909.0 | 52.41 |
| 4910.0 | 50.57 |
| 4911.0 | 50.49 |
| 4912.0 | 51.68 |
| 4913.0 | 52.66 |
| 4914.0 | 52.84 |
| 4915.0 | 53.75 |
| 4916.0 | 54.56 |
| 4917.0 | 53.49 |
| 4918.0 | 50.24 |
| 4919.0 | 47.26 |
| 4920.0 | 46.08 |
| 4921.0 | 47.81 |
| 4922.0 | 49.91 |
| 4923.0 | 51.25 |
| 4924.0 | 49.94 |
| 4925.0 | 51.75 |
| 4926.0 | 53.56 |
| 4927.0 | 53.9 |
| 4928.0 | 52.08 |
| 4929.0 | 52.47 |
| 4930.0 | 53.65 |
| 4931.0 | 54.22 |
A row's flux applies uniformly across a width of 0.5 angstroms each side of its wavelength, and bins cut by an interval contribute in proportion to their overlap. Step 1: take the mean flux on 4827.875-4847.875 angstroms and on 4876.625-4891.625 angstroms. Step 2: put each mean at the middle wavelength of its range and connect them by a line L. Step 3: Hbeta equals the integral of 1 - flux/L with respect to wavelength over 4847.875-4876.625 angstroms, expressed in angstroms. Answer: 3.0 angstroms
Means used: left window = 53.8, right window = 51.4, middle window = 47.1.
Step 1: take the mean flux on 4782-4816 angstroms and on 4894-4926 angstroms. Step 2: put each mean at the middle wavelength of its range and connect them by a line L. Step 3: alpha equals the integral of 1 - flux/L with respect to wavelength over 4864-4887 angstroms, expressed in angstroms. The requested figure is 1.12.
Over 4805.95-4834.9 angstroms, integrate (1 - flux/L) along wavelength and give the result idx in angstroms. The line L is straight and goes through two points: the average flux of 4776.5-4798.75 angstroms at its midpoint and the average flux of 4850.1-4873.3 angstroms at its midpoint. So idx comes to -2.0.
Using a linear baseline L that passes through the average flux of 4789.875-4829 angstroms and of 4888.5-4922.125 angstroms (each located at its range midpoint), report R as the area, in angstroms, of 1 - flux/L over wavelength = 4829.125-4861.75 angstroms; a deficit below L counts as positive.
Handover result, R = 1.7 angstroms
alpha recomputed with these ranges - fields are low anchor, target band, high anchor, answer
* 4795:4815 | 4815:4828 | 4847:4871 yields -0.6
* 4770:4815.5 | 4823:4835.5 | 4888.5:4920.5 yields 0.0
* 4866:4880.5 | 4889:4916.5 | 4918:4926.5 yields -1.7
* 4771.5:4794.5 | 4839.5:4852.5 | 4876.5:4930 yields -0.1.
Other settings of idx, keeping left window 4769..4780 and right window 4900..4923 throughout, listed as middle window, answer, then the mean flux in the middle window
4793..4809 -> 0.04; 54.4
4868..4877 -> 0.54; 49.7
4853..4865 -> 2.46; 42.3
